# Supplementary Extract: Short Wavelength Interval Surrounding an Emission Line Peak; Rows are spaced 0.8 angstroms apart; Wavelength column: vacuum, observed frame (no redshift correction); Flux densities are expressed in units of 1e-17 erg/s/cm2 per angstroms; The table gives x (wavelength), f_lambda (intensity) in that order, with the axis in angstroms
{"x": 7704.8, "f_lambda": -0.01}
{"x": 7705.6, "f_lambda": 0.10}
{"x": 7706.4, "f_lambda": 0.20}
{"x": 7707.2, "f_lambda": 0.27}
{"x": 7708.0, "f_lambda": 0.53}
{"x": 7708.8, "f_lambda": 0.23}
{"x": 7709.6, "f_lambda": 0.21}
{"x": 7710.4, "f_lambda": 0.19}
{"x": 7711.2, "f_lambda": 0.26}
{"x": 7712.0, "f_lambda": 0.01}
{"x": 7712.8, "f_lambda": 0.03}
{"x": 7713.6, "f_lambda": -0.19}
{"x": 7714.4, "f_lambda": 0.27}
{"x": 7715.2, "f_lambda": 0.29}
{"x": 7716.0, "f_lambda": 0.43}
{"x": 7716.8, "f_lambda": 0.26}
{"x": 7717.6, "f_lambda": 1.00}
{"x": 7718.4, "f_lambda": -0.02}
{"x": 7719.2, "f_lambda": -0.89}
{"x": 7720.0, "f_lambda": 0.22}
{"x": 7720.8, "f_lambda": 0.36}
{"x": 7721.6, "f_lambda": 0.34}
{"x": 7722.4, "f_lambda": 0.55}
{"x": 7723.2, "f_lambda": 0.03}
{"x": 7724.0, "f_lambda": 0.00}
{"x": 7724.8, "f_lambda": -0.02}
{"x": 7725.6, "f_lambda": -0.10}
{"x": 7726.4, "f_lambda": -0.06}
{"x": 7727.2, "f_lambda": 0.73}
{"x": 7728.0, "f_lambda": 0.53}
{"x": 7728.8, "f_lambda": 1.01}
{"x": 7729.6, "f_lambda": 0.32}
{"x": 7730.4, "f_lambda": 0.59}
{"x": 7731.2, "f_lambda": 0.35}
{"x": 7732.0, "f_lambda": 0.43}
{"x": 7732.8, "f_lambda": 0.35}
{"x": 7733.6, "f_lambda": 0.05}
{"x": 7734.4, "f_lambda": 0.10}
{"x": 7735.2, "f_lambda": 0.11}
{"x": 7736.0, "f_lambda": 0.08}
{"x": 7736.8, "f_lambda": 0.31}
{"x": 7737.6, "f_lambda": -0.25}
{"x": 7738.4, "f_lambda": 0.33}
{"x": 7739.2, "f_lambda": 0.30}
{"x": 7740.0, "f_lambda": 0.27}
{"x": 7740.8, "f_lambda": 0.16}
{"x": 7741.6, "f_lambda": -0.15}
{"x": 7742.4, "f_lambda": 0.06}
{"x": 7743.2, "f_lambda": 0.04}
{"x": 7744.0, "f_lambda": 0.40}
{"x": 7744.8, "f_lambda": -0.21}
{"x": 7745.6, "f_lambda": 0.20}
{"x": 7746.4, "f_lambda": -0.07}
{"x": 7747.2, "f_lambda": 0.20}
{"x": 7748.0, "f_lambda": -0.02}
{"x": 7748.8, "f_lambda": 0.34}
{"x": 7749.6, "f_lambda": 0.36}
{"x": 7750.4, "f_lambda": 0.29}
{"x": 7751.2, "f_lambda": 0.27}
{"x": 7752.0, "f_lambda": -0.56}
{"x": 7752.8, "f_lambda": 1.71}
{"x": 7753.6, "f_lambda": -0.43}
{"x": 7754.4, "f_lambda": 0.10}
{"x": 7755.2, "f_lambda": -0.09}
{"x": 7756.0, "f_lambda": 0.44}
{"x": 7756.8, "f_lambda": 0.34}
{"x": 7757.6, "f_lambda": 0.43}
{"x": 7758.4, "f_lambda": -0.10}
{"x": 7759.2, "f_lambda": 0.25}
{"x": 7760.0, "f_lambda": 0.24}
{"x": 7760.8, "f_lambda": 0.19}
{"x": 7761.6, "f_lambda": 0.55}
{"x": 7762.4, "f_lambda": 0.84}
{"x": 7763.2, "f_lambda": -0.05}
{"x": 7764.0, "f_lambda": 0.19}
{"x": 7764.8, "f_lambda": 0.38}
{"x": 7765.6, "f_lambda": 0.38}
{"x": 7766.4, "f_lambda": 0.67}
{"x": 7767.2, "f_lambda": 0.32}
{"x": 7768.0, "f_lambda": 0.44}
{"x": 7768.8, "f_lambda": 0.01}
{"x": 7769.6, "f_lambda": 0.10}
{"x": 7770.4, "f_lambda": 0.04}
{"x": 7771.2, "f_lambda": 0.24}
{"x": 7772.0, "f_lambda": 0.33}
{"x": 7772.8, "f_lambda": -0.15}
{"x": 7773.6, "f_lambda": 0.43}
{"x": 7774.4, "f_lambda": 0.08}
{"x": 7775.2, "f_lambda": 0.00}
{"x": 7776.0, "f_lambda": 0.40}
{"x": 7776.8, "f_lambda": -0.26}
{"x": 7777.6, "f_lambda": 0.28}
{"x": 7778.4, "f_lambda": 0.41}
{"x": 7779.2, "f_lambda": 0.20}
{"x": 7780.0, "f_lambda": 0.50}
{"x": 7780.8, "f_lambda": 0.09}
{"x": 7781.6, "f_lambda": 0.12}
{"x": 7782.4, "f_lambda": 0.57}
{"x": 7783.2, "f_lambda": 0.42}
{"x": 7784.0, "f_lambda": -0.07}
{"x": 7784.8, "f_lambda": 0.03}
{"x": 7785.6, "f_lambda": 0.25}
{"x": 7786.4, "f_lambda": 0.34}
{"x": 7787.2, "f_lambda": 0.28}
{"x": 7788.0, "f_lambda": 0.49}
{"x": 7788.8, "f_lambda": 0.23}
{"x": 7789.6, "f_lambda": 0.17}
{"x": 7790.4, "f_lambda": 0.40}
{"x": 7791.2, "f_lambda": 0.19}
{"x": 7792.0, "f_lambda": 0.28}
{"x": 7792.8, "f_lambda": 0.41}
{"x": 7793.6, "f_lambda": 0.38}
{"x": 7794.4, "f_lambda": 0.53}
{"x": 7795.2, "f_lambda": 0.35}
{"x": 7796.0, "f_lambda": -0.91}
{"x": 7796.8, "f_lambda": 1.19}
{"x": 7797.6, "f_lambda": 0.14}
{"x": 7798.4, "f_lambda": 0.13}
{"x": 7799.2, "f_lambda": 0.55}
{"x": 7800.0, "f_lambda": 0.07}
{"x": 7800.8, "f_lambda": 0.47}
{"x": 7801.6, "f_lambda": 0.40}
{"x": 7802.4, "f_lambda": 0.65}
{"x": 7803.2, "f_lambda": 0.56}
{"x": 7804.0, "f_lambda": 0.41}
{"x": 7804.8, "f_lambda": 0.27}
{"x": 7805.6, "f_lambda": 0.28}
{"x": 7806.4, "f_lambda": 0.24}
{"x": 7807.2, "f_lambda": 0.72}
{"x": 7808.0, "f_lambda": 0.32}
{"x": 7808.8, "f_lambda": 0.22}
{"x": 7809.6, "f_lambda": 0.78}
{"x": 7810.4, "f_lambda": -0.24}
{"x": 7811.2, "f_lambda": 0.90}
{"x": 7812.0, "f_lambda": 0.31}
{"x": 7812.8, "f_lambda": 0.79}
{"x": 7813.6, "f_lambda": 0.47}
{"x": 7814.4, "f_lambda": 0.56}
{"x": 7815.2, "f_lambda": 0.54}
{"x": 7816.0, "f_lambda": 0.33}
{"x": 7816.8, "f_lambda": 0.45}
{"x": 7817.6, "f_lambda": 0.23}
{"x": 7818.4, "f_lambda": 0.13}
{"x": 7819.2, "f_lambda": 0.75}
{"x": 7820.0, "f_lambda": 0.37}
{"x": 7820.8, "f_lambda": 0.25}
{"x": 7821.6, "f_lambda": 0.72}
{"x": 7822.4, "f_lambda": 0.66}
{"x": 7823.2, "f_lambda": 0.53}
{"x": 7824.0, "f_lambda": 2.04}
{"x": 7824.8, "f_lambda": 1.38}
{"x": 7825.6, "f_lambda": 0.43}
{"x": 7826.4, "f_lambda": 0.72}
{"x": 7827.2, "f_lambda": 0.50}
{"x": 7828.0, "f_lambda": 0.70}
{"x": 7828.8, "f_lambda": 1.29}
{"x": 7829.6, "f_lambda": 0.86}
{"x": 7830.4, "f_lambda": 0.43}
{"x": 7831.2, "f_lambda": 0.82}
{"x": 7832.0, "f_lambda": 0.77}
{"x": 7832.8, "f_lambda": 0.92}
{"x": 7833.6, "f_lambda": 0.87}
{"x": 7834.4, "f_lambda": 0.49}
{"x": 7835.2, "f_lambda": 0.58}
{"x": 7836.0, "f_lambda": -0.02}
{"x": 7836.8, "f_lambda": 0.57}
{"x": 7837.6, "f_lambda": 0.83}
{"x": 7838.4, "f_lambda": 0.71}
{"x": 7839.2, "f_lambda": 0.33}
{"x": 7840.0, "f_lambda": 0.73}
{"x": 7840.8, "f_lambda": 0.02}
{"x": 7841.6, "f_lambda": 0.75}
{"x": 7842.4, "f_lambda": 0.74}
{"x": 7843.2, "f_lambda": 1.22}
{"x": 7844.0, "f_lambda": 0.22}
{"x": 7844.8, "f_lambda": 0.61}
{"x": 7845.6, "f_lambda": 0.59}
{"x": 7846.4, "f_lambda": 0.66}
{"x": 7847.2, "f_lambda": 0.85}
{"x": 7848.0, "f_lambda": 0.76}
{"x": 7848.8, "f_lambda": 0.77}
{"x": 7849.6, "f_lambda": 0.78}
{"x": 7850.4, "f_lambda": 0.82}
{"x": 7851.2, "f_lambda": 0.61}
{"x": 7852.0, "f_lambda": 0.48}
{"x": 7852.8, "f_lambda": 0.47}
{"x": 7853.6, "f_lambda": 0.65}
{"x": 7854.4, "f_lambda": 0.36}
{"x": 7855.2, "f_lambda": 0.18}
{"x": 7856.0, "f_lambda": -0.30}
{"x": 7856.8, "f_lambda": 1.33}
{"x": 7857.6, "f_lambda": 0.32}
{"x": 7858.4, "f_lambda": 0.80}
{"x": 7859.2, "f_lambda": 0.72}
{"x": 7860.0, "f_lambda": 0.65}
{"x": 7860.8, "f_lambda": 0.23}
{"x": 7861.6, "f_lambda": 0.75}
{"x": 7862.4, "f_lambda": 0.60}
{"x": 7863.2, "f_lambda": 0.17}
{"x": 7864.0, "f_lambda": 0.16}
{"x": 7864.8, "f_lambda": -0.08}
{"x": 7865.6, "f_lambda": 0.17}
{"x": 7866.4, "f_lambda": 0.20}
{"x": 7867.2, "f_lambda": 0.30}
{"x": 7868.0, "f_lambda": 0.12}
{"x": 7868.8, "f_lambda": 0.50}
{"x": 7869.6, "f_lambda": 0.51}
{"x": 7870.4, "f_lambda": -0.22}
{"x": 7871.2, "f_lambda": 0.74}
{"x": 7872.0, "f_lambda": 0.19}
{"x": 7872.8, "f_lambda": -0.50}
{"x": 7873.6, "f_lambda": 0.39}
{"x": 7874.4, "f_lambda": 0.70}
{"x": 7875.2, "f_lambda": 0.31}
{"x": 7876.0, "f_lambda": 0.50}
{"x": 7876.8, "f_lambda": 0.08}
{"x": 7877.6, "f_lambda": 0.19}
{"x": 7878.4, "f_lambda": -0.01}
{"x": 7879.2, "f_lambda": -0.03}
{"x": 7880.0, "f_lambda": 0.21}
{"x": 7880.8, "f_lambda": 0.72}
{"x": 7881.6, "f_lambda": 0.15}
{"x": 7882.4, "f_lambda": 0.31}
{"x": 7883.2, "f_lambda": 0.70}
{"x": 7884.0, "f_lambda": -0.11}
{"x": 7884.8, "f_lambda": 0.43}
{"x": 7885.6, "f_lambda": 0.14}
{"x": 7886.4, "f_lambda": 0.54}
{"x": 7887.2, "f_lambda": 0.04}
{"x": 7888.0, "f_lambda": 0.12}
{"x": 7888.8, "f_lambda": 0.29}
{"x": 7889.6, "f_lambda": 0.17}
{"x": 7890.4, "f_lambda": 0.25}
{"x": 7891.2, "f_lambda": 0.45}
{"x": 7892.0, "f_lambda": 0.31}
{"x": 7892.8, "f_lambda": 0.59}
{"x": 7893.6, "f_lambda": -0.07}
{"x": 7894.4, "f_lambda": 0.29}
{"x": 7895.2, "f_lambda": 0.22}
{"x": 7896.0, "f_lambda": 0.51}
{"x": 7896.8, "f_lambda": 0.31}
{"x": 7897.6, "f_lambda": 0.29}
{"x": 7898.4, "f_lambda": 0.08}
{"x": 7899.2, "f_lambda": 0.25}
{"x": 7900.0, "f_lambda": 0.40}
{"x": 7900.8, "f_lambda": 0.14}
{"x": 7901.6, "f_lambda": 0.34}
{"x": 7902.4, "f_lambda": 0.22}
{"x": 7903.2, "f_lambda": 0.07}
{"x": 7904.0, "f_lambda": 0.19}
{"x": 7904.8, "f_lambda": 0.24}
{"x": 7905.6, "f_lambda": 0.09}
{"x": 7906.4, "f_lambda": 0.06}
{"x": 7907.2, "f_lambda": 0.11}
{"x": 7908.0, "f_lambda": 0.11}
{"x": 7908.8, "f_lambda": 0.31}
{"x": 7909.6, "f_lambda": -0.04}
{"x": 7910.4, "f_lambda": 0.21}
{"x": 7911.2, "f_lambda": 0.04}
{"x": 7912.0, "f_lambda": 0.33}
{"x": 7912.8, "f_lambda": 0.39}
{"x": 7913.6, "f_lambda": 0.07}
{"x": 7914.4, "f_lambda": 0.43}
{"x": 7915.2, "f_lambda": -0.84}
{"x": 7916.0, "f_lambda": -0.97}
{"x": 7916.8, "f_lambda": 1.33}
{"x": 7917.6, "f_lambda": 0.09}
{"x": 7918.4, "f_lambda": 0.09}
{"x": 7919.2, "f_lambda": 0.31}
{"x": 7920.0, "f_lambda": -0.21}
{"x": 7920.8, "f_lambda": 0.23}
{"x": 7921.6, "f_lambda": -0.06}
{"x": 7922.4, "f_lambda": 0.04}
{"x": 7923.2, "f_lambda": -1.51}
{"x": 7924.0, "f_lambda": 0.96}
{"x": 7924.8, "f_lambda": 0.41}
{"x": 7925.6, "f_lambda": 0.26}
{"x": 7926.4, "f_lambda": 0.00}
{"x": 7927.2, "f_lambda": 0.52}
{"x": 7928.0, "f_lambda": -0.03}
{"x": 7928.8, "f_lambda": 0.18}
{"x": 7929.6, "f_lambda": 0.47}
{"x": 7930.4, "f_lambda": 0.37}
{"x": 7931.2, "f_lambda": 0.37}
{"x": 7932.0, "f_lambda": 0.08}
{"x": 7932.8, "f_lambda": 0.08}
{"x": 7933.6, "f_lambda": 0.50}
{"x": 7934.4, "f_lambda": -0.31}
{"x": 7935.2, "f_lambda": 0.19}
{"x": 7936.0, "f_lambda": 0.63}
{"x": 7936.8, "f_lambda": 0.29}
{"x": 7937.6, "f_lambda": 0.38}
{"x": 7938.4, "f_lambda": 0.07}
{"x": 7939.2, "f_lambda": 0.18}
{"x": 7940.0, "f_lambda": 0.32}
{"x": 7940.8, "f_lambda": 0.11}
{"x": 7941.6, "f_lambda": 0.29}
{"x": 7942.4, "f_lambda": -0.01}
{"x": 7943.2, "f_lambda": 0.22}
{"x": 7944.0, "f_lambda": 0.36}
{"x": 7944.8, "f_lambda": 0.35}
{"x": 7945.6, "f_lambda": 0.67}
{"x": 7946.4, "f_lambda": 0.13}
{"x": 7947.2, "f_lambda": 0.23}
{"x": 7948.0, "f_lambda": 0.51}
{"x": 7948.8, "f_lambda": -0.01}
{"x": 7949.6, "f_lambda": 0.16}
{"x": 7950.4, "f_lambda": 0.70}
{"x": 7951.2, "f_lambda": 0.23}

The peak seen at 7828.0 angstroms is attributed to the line Mg II 2798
